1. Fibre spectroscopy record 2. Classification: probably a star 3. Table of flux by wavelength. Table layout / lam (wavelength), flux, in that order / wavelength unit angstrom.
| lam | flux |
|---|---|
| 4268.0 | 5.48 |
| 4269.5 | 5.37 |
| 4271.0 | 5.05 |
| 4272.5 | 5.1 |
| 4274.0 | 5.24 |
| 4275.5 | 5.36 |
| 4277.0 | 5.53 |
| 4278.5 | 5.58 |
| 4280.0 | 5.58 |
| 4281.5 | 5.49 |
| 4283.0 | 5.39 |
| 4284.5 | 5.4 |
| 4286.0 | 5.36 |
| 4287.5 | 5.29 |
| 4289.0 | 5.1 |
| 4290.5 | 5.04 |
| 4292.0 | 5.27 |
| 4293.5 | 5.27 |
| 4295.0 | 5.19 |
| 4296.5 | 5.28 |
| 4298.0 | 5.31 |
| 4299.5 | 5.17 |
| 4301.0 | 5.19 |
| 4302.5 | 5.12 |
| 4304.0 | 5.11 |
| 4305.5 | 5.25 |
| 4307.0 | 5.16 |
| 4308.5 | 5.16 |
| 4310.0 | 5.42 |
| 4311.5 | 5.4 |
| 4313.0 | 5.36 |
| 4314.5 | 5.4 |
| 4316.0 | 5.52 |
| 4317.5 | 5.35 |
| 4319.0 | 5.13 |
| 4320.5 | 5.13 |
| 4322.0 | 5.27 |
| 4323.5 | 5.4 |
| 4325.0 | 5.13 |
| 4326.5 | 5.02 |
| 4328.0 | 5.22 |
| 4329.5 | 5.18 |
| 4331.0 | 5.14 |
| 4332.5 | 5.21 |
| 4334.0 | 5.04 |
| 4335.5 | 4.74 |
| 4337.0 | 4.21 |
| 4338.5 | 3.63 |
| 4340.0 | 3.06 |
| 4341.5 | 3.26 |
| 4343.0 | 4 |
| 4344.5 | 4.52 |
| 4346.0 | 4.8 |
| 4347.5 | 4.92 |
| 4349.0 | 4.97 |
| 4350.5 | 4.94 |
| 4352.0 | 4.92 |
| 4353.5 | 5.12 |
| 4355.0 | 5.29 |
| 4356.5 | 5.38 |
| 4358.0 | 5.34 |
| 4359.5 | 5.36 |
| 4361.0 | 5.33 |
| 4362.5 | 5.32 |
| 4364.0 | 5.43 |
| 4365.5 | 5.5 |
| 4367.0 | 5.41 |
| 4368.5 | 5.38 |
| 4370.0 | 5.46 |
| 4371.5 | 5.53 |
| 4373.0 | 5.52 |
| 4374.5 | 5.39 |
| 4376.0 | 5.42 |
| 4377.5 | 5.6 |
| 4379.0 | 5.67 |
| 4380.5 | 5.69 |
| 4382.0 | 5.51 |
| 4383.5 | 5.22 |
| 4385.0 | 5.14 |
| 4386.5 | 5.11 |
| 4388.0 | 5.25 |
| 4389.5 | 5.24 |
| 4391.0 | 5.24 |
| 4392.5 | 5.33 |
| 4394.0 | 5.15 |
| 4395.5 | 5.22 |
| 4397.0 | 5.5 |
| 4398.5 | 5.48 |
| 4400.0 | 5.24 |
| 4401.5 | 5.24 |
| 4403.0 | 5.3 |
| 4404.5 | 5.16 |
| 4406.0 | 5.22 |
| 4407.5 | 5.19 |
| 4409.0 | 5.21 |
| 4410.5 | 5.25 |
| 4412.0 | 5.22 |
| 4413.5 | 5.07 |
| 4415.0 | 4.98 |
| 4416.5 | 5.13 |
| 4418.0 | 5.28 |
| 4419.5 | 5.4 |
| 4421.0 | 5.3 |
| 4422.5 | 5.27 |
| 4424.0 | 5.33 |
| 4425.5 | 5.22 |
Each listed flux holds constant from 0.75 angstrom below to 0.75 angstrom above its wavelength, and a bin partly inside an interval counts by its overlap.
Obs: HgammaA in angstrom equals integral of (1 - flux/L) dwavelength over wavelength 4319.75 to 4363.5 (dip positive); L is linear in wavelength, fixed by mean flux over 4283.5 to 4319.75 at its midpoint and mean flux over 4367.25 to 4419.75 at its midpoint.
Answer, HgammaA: 3.5 angstrom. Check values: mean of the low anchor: 5.26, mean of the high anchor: 5.31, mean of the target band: 4.86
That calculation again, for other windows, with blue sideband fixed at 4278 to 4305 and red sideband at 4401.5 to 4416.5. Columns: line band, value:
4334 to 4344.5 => 2.58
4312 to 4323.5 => -0.13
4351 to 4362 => -0.04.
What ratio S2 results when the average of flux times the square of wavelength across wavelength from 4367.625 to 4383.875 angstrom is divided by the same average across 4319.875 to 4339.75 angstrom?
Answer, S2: 1.15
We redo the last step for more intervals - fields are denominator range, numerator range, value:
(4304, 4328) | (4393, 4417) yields 1.03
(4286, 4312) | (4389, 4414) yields 1.05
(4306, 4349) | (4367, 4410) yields 1.12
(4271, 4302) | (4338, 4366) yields 0.93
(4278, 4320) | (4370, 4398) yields 1.06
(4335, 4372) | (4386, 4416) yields 1.10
